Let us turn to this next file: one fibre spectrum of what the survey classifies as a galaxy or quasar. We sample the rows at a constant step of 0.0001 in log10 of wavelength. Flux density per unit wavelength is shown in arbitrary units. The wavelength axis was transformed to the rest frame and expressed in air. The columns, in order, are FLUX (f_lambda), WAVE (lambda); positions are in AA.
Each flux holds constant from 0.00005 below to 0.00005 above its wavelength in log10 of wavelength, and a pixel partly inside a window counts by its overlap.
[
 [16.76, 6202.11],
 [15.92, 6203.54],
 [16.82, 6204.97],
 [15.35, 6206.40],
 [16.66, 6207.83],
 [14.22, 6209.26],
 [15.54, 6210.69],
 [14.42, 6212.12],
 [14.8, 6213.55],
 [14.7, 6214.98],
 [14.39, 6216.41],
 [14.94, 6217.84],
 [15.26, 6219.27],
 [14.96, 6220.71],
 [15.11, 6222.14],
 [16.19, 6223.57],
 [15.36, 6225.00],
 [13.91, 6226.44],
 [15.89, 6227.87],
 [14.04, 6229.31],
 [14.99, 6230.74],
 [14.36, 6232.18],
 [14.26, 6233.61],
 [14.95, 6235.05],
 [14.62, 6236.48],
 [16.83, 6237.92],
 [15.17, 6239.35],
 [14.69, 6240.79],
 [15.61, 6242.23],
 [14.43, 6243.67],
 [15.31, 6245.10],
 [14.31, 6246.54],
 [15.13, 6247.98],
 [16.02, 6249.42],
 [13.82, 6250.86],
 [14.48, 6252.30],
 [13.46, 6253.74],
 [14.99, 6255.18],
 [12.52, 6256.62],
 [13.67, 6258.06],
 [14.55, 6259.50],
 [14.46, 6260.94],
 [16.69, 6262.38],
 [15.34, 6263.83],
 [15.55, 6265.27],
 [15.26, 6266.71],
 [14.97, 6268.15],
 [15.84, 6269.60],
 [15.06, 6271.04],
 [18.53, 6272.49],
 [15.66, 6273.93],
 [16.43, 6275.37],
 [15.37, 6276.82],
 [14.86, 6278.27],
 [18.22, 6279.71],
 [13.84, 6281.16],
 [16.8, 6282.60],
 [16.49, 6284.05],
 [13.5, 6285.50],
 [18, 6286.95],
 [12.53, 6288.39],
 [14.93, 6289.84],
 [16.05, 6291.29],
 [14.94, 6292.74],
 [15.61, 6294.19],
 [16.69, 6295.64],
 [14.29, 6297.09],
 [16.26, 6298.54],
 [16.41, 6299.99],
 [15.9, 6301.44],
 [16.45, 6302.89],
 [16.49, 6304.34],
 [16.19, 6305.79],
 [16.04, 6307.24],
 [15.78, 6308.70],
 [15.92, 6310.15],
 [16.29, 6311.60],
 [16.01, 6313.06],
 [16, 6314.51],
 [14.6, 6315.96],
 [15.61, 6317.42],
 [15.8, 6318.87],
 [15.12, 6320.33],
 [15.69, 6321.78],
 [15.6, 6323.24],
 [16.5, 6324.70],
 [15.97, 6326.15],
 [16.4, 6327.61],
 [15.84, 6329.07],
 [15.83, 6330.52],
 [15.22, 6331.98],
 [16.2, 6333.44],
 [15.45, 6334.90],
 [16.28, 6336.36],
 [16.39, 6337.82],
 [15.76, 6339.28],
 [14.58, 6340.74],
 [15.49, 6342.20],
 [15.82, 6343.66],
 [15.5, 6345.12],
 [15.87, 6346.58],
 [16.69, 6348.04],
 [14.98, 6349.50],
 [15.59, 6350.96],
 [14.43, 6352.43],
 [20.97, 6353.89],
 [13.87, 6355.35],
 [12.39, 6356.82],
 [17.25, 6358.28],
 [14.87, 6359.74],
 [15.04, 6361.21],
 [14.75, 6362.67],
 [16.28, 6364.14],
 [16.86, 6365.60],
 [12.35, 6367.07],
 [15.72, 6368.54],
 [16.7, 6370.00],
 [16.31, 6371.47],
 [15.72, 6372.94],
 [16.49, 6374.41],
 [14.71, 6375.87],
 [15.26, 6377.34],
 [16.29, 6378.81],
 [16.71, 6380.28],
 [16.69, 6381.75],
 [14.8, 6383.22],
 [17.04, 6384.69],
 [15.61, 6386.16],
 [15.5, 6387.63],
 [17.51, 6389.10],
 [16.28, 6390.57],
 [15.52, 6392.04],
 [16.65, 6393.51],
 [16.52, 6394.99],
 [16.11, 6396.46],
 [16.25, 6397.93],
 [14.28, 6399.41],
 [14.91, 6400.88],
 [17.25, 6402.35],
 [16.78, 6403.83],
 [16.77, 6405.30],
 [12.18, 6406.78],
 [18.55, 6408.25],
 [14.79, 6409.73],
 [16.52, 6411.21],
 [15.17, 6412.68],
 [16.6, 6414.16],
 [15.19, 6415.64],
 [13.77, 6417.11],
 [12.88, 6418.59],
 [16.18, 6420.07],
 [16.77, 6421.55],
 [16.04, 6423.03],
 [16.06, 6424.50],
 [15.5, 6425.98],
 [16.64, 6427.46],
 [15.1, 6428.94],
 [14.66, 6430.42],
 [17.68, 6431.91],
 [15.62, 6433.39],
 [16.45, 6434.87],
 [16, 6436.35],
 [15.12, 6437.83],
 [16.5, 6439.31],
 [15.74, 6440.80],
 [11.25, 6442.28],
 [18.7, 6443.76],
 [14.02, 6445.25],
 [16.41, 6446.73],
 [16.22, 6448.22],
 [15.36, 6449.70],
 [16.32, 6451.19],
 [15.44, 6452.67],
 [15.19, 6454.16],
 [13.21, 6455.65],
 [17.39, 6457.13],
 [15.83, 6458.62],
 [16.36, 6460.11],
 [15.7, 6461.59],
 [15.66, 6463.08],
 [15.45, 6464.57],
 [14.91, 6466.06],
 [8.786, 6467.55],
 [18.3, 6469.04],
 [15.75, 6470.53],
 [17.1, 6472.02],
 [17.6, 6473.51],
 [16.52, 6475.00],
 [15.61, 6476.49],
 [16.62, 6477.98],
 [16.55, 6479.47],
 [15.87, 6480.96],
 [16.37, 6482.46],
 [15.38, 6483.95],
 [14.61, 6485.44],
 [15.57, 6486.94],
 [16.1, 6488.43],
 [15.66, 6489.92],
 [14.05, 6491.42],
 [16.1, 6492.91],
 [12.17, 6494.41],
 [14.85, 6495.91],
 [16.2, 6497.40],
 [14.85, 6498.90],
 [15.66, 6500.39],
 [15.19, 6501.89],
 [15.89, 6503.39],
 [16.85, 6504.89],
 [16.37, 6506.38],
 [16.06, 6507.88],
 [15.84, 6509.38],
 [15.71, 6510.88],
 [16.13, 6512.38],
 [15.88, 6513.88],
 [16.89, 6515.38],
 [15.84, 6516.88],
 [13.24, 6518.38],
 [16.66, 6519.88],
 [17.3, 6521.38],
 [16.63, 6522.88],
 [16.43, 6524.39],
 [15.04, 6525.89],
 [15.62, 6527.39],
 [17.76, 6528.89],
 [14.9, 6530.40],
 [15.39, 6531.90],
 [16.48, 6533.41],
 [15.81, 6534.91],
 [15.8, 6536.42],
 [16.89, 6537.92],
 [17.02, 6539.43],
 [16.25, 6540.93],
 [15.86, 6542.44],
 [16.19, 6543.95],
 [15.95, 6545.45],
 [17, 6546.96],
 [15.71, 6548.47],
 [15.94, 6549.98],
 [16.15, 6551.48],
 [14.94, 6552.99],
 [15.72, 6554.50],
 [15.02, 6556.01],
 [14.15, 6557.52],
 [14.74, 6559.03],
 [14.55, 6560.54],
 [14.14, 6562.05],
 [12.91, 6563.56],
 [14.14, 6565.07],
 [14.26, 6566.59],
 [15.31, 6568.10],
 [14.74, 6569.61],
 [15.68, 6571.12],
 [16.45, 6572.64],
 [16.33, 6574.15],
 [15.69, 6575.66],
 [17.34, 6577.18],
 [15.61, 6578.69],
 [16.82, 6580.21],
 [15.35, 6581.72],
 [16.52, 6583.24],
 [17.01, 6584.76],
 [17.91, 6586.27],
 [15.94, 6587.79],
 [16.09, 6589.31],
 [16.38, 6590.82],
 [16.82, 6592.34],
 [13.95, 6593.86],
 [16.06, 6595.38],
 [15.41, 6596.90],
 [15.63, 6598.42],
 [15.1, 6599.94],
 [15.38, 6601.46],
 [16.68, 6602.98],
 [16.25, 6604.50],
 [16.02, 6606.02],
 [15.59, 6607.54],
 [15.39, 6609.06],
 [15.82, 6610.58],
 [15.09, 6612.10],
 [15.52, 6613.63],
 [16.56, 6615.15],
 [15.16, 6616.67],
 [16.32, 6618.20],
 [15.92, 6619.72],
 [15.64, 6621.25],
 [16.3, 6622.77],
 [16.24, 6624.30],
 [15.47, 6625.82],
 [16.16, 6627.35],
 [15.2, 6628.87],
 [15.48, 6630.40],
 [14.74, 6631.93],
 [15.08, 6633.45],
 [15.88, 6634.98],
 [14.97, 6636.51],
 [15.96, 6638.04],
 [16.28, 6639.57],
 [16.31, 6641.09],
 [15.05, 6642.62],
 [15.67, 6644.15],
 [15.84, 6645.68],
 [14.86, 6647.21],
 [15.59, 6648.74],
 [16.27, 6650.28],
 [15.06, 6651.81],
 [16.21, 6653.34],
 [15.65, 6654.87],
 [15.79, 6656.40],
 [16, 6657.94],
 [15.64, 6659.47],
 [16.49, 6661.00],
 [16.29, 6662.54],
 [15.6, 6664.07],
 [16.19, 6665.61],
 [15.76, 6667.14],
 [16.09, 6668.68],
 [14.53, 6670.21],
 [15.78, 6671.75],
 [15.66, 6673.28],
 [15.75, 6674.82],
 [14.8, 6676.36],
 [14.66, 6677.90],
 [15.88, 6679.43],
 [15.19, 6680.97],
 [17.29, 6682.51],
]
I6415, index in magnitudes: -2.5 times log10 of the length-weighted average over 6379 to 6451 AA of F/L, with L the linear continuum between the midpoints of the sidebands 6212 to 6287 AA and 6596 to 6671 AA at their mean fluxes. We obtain -0.03 mag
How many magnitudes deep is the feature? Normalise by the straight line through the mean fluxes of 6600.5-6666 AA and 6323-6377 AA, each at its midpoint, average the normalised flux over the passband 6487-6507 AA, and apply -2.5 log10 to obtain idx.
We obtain 0.024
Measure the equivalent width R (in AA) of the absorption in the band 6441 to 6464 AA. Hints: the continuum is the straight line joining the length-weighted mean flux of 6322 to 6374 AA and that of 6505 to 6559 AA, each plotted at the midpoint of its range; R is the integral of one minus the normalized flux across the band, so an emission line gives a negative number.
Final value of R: 0.4 AA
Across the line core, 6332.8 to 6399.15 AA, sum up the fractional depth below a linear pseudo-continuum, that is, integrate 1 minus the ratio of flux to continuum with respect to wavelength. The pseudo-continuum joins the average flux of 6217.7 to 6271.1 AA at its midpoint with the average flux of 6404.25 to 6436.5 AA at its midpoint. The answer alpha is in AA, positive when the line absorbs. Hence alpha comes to -1.54 AA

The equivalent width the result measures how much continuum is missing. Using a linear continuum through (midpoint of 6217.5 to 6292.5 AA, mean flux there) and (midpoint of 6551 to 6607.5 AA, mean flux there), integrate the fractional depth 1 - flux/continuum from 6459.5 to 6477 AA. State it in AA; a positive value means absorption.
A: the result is -0.2 AA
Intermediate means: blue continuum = 15.2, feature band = 15.6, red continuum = 15.6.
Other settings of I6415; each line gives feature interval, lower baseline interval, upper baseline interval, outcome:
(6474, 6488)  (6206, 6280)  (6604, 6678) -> -0.03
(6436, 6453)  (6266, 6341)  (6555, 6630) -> 0.01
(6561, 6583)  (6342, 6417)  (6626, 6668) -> 0.03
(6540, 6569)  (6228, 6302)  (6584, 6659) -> 0.03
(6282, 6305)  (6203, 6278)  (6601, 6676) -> -0.04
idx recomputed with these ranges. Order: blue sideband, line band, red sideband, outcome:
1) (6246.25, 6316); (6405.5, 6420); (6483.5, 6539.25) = 0.03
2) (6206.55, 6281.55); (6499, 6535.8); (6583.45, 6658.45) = -0.02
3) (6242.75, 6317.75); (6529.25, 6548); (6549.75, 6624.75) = -0.04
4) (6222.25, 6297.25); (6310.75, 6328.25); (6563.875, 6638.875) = -0.04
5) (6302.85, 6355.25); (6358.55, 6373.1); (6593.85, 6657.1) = 0.03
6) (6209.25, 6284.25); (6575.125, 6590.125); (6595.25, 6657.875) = -0.05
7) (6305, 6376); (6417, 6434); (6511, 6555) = 0.02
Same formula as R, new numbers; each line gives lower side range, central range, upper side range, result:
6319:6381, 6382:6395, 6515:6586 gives -0.37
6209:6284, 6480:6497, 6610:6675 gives 0.31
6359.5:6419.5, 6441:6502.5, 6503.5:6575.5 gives 0.90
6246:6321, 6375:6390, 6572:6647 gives -0.42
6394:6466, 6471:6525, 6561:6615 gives -0.52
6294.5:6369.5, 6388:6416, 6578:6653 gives -0.43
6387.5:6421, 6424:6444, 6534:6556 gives 0.14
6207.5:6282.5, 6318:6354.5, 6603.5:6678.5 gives -1.60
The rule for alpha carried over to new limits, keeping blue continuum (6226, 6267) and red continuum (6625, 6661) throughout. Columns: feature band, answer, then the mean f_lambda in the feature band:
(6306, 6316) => -0.6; 15.9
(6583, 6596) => -0.6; 16.3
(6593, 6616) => -0.1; 15.6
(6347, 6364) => -0.6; 15.6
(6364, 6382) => -0.9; 15.8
